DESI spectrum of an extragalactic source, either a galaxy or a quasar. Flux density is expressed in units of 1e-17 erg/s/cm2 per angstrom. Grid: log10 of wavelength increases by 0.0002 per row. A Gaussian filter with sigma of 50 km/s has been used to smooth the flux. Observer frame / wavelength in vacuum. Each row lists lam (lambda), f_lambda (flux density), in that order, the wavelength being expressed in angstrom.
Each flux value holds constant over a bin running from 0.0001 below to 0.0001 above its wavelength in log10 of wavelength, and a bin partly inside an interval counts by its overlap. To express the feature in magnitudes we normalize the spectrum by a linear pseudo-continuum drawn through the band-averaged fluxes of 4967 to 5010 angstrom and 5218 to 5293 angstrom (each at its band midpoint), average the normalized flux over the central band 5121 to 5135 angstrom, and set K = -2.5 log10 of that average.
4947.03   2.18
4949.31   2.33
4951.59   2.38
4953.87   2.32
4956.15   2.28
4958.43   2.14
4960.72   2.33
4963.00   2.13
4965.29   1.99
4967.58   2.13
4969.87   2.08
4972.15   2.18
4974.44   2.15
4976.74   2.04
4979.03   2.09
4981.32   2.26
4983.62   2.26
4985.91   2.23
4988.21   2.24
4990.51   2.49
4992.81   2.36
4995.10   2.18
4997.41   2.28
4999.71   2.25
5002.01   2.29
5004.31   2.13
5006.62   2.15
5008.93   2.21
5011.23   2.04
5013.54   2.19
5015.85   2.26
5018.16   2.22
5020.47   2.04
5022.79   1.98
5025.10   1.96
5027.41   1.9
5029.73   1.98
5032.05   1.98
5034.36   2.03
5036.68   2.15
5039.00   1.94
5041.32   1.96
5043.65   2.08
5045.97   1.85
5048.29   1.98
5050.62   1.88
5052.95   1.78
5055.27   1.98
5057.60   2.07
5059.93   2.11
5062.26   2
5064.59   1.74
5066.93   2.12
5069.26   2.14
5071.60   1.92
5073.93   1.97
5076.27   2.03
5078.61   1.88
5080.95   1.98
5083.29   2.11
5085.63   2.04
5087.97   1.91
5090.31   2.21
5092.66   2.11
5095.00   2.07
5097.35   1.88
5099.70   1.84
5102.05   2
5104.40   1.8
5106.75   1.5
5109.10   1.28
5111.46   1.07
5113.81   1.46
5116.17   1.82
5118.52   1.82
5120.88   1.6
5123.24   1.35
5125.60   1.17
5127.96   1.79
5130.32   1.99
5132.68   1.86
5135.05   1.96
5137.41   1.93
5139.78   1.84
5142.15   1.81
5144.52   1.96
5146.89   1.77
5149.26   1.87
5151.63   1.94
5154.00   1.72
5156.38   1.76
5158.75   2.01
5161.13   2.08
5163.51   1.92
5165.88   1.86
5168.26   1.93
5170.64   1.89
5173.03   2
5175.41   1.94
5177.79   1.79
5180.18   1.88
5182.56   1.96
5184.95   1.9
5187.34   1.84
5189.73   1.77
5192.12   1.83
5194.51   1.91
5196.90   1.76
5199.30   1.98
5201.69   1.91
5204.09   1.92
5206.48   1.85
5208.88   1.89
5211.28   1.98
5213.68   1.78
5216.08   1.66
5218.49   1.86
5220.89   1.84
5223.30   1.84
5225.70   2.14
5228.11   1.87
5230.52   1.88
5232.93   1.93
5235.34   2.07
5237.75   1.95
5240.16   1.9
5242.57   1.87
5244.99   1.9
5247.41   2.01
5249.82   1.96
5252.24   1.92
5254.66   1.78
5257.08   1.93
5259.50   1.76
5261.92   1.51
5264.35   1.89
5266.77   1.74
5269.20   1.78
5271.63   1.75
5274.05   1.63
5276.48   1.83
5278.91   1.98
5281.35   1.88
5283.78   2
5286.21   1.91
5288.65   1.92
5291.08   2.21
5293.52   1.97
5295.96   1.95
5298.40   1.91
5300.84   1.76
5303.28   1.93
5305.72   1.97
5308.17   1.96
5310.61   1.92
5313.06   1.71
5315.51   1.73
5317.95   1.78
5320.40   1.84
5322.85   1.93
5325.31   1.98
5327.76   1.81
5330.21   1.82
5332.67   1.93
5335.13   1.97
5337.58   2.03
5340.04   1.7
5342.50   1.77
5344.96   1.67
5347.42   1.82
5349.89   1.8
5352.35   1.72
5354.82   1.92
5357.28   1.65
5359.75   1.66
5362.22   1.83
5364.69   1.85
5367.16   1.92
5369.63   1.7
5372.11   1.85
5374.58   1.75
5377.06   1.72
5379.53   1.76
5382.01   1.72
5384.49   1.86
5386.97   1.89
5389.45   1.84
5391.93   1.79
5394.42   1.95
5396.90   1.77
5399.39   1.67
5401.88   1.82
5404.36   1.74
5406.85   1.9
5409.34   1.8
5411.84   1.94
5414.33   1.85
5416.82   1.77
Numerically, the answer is 0.23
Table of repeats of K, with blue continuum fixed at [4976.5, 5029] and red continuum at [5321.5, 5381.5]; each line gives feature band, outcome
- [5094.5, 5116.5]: 0.24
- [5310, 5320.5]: 0.04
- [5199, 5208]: 0.03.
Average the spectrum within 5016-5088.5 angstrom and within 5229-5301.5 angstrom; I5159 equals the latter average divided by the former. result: 0.94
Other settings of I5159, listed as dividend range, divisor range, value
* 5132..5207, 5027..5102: 0.95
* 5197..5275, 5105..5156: 1.10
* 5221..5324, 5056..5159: 1.02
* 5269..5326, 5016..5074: 0.94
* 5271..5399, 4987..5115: 0.92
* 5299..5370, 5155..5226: 0.97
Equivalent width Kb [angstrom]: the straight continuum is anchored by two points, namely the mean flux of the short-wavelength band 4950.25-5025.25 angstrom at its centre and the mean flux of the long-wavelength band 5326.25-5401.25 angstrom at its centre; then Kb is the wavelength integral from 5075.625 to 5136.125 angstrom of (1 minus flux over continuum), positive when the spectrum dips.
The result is 8.3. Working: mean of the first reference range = 2.19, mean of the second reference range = 1.81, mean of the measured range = 1.79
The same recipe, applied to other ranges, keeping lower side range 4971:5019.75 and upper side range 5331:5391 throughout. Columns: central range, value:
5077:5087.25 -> 0.6 angstrom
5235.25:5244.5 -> 0.1 angstrom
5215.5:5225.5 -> 0.6 angstrom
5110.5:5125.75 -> 4.3 angstrom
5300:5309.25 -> -0.2 angstrom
